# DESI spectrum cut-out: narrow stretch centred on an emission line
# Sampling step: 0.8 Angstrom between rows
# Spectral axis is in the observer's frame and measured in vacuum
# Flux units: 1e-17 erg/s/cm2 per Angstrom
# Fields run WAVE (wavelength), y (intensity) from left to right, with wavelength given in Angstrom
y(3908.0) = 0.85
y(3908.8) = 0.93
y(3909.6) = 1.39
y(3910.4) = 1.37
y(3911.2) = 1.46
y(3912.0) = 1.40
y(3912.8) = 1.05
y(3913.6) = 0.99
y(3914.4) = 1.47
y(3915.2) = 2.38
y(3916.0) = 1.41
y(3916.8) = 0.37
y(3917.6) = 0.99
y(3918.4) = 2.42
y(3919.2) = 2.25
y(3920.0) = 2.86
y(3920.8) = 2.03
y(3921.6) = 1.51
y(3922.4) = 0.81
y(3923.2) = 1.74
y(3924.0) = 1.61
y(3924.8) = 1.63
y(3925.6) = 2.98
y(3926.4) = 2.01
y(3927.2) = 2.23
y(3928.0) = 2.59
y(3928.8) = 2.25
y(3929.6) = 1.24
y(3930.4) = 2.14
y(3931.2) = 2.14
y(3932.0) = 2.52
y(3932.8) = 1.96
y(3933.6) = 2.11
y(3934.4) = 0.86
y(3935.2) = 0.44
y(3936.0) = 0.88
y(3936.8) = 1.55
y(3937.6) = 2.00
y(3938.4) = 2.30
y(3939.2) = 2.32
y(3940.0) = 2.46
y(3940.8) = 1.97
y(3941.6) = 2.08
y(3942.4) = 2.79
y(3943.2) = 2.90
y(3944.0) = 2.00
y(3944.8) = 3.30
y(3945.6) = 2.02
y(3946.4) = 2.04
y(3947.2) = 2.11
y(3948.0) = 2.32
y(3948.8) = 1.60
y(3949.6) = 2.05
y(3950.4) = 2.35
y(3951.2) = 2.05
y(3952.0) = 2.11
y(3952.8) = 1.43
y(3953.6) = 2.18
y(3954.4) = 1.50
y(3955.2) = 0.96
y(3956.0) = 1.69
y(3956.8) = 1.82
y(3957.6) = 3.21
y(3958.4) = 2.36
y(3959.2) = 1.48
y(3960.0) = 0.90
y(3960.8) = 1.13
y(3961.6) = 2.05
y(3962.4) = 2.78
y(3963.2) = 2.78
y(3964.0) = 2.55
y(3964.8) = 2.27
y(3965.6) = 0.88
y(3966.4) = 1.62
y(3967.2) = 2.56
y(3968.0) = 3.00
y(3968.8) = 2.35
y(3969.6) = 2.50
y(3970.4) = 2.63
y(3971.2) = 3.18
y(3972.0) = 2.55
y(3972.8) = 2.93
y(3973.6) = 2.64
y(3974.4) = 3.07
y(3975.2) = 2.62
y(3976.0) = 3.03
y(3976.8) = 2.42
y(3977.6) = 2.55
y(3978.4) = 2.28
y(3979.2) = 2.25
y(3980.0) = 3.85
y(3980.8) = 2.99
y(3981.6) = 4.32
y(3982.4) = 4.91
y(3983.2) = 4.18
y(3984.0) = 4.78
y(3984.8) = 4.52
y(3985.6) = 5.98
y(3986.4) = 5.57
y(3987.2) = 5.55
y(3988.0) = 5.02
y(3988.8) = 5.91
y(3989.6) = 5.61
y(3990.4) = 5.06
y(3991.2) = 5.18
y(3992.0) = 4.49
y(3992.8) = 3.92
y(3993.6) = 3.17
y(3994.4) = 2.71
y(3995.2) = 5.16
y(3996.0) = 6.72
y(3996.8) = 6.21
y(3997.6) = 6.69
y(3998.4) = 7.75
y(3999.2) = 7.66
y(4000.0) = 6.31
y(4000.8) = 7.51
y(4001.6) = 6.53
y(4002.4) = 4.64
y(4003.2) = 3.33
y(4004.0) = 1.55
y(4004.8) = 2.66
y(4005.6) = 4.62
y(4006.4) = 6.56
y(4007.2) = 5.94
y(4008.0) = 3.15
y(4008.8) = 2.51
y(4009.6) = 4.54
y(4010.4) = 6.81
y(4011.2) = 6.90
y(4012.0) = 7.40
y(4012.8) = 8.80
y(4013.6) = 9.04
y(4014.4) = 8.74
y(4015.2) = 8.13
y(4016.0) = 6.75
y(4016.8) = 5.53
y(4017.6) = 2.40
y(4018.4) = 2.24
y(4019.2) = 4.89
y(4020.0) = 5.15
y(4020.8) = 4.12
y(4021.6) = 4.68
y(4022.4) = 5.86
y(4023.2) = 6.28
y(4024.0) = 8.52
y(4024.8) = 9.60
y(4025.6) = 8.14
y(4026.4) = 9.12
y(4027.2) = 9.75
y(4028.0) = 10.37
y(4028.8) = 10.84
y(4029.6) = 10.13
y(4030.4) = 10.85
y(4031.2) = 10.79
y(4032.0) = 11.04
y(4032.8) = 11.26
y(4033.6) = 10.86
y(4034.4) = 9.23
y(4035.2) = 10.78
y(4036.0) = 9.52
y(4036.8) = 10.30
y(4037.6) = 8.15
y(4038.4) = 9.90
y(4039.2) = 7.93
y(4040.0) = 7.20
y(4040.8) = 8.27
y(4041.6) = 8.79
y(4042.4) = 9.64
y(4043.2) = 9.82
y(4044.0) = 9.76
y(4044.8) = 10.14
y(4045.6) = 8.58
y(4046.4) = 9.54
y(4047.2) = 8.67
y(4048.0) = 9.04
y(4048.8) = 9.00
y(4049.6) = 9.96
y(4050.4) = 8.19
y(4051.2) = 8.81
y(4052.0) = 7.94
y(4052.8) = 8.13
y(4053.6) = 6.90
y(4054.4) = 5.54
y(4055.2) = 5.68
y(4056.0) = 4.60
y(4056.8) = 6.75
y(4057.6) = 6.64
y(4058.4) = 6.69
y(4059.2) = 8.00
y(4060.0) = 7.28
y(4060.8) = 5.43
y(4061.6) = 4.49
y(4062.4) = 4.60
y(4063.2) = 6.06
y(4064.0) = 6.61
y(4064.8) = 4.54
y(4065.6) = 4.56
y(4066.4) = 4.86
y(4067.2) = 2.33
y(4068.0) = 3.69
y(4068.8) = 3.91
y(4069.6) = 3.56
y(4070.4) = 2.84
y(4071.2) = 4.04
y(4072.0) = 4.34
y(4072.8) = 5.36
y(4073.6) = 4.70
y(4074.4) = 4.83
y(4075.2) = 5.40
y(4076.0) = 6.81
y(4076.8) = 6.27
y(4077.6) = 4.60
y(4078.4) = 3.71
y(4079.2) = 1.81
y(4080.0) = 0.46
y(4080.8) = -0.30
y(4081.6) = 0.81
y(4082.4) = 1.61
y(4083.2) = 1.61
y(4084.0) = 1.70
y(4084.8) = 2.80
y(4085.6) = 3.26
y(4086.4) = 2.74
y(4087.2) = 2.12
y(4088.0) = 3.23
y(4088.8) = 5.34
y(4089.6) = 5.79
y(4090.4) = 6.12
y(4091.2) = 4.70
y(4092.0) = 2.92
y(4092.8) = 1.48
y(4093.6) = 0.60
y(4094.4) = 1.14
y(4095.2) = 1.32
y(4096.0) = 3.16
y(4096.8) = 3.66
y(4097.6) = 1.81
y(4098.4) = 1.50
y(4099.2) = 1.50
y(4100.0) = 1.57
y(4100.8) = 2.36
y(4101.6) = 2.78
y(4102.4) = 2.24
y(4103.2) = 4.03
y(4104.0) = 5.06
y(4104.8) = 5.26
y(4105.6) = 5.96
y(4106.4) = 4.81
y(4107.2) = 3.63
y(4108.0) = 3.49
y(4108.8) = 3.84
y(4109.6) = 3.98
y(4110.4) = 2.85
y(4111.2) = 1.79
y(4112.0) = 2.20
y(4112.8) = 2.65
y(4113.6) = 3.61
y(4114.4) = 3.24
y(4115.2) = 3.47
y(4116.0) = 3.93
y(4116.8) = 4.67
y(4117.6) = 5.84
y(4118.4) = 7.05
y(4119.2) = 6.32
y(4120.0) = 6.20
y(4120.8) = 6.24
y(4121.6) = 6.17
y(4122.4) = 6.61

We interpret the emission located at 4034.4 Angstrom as Lyman alpha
